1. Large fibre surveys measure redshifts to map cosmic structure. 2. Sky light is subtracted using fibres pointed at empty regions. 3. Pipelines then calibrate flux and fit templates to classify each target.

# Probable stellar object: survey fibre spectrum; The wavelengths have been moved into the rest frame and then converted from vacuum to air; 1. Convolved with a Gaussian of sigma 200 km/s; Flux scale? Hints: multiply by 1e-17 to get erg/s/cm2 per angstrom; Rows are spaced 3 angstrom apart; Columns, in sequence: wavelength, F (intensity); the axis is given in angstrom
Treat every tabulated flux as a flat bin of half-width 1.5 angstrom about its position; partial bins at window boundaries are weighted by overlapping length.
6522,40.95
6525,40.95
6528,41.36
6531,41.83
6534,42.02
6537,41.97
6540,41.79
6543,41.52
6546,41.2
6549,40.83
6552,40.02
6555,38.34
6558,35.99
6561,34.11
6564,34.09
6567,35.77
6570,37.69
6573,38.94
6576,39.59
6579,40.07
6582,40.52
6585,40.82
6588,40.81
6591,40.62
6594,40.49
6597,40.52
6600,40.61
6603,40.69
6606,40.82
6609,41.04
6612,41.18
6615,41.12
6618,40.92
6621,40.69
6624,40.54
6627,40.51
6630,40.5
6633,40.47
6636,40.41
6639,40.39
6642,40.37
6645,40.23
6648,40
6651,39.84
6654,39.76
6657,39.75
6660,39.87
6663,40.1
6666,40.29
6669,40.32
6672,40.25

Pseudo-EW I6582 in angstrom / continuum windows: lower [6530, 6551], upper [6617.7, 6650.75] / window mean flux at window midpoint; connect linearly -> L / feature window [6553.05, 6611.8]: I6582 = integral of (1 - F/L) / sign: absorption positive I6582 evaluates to 2.8 angstrom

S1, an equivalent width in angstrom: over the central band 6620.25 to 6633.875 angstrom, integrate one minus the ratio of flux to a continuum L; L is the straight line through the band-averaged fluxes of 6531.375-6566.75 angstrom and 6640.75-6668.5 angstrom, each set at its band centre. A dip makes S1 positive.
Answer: -0.2 angstrom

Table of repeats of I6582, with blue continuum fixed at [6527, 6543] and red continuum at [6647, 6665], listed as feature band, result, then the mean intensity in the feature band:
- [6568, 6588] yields 0.73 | 39.6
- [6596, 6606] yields 0.03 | 40.6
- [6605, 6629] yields -0.20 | 40.8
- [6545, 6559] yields 0.74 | 39.3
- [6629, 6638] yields -0.05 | 40.5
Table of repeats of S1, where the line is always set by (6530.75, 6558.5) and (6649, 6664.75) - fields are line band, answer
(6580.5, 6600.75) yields -0.15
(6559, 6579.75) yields 1.76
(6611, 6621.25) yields -0.22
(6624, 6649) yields -0.23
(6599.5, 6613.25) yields -0.22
